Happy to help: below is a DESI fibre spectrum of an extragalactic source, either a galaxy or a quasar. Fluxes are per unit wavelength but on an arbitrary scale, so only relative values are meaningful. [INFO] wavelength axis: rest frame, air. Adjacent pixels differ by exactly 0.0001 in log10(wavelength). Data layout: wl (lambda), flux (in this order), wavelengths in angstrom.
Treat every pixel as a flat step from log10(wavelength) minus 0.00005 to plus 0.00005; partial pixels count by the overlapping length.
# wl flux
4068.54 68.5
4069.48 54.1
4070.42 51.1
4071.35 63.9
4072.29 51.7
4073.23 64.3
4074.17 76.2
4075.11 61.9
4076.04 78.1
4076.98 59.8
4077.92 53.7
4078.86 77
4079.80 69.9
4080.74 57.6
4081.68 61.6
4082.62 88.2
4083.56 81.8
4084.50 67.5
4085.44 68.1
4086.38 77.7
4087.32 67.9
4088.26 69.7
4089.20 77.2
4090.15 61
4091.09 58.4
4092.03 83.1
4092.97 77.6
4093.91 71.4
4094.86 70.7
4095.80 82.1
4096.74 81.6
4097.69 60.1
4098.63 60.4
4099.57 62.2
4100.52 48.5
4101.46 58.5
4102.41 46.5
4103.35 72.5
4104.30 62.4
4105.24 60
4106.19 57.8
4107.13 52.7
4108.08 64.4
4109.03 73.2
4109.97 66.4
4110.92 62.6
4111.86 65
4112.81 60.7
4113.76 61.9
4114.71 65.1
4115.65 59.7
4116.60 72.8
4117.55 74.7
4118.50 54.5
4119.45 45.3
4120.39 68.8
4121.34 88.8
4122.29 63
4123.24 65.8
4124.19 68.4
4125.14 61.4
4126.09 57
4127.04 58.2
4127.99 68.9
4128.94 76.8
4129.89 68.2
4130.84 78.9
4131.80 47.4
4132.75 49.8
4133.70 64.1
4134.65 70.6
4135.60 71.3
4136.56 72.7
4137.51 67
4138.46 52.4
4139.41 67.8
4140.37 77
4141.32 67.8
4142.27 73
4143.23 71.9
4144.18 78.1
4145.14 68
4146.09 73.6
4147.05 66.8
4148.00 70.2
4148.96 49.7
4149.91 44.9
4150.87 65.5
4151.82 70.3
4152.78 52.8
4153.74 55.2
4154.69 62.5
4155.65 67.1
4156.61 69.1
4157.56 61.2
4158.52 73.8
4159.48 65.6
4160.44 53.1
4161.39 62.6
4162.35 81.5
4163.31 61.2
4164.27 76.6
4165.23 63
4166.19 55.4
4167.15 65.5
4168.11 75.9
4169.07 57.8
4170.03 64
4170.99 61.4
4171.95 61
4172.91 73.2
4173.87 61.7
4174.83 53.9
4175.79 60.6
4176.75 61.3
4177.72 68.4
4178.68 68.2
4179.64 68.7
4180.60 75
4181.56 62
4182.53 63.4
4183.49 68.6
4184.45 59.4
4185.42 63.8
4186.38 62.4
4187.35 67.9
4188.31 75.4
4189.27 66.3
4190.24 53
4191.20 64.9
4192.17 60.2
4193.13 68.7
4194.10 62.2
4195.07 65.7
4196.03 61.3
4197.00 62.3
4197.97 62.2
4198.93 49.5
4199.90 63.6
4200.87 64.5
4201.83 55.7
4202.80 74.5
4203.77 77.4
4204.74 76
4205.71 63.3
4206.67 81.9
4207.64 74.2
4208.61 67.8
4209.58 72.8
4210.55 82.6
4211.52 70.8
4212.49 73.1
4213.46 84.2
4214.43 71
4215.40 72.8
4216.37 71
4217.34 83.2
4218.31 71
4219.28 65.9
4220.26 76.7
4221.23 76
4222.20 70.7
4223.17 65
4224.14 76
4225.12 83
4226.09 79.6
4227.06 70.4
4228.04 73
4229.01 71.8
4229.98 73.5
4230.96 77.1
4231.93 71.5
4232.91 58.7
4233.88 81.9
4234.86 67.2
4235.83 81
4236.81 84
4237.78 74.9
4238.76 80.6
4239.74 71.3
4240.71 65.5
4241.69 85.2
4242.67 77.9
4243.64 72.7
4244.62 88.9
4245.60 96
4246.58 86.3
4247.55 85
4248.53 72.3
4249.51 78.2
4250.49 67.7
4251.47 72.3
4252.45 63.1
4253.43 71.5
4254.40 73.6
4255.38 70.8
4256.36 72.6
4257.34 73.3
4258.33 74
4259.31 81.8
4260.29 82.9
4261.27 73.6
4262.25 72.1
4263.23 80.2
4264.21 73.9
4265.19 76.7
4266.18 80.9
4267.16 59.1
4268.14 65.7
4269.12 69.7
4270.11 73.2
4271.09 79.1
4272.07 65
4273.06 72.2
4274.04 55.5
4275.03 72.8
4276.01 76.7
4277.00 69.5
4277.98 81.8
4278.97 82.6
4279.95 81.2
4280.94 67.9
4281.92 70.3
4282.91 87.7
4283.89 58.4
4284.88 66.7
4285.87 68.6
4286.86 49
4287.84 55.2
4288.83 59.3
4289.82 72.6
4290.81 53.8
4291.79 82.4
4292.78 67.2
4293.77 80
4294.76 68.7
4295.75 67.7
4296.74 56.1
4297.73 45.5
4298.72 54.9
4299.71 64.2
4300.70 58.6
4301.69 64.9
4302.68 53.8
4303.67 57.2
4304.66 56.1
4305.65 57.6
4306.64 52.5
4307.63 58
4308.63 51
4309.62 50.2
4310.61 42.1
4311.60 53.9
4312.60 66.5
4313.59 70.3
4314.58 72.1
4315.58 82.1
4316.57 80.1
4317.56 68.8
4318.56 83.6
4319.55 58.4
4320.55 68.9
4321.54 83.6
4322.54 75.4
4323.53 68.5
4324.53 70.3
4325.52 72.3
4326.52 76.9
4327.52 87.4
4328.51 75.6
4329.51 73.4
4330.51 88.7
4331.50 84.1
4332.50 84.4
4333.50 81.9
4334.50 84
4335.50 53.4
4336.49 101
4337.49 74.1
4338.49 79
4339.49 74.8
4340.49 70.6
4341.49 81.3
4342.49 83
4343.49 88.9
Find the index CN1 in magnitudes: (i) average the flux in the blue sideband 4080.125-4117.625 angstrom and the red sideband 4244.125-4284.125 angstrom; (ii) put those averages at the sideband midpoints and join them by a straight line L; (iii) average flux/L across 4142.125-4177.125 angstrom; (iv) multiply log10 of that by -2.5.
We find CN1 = 0.08 mag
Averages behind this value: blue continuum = 66.7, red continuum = 74.6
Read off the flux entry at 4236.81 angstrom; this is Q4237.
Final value 84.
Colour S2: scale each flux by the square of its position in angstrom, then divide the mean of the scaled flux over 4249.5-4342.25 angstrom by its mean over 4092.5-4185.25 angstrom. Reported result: 1.16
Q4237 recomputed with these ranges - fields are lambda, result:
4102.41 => 46.5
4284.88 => 66.7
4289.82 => 72.6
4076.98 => 59.8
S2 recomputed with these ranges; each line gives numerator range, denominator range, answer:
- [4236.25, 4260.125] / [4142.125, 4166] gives 1.23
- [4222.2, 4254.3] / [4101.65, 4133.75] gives 1.26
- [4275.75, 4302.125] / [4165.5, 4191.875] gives 1.10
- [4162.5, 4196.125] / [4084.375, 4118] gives 1.02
